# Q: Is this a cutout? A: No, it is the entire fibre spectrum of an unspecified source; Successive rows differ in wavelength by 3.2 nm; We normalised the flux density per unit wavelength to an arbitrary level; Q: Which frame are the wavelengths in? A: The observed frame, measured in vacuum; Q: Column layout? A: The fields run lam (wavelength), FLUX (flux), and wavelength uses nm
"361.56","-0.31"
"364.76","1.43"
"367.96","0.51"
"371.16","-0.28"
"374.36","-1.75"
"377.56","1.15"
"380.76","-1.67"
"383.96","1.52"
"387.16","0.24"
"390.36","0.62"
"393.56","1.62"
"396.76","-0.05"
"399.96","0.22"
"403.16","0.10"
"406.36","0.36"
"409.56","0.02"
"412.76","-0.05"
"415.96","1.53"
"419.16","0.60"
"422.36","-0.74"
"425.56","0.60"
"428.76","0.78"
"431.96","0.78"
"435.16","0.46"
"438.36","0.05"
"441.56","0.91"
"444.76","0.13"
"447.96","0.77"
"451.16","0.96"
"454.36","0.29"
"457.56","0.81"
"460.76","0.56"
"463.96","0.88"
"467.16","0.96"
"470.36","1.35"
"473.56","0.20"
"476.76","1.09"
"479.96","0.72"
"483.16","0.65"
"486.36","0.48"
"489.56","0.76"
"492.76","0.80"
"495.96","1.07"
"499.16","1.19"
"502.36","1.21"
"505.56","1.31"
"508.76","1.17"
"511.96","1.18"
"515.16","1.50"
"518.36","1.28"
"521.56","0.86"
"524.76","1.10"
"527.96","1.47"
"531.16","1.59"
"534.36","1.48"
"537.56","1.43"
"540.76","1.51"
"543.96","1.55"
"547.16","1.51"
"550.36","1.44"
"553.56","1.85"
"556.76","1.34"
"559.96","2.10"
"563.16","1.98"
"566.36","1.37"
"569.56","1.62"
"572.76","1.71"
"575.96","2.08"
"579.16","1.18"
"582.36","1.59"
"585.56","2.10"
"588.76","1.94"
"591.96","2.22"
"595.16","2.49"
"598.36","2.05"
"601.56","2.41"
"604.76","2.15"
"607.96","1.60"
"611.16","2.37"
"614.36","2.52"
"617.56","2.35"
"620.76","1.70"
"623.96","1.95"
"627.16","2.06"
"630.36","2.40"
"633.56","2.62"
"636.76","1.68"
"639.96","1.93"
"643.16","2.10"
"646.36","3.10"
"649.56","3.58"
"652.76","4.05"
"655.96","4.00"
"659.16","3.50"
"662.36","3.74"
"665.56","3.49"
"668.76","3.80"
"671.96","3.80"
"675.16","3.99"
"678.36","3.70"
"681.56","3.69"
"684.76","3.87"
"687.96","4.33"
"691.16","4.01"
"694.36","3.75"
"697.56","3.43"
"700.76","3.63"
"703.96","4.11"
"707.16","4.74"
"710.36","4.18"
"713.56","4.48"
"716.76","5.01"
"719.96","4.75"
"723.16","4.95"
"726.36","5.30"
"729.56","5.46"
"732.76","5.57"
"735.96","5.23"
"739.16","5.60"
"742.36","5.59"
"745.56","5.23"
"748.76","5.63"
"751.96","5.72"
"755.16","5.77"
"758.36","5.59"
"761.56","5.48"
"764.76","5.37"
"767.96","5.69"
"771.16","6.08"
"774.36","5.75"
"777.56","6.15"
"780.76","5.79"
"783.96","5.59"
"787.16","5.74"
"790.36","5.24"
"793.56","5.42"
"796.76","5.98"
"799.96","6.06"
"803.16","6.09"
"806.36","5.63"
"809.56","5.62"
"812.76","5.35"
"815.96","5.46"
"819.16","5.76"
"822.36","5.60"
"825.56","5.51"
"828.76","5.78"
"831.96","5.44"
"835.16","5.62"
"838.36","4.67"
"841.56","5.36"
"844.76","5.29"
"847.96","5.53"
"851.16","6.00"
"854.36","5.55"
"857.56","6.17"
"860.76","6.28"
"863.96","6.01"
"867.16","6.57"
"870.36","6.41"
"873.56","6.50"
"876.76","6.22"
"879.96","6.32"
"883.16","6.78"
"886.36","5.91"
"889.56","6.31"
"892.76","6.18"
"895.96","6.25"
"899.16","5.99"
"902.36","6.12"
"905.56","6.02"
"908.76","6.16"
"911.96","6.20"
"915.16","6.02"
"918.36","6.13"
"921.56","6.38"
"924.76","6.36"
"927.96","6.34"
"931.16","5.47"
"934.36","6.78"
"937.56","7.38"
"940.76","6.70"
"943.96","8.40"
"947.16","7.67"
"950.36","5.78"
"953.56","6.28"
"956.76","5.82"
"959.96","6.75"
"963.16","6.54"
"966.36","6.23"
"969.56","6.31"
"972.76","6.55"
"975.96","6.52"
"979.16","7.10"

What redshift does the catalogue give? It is 0.62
